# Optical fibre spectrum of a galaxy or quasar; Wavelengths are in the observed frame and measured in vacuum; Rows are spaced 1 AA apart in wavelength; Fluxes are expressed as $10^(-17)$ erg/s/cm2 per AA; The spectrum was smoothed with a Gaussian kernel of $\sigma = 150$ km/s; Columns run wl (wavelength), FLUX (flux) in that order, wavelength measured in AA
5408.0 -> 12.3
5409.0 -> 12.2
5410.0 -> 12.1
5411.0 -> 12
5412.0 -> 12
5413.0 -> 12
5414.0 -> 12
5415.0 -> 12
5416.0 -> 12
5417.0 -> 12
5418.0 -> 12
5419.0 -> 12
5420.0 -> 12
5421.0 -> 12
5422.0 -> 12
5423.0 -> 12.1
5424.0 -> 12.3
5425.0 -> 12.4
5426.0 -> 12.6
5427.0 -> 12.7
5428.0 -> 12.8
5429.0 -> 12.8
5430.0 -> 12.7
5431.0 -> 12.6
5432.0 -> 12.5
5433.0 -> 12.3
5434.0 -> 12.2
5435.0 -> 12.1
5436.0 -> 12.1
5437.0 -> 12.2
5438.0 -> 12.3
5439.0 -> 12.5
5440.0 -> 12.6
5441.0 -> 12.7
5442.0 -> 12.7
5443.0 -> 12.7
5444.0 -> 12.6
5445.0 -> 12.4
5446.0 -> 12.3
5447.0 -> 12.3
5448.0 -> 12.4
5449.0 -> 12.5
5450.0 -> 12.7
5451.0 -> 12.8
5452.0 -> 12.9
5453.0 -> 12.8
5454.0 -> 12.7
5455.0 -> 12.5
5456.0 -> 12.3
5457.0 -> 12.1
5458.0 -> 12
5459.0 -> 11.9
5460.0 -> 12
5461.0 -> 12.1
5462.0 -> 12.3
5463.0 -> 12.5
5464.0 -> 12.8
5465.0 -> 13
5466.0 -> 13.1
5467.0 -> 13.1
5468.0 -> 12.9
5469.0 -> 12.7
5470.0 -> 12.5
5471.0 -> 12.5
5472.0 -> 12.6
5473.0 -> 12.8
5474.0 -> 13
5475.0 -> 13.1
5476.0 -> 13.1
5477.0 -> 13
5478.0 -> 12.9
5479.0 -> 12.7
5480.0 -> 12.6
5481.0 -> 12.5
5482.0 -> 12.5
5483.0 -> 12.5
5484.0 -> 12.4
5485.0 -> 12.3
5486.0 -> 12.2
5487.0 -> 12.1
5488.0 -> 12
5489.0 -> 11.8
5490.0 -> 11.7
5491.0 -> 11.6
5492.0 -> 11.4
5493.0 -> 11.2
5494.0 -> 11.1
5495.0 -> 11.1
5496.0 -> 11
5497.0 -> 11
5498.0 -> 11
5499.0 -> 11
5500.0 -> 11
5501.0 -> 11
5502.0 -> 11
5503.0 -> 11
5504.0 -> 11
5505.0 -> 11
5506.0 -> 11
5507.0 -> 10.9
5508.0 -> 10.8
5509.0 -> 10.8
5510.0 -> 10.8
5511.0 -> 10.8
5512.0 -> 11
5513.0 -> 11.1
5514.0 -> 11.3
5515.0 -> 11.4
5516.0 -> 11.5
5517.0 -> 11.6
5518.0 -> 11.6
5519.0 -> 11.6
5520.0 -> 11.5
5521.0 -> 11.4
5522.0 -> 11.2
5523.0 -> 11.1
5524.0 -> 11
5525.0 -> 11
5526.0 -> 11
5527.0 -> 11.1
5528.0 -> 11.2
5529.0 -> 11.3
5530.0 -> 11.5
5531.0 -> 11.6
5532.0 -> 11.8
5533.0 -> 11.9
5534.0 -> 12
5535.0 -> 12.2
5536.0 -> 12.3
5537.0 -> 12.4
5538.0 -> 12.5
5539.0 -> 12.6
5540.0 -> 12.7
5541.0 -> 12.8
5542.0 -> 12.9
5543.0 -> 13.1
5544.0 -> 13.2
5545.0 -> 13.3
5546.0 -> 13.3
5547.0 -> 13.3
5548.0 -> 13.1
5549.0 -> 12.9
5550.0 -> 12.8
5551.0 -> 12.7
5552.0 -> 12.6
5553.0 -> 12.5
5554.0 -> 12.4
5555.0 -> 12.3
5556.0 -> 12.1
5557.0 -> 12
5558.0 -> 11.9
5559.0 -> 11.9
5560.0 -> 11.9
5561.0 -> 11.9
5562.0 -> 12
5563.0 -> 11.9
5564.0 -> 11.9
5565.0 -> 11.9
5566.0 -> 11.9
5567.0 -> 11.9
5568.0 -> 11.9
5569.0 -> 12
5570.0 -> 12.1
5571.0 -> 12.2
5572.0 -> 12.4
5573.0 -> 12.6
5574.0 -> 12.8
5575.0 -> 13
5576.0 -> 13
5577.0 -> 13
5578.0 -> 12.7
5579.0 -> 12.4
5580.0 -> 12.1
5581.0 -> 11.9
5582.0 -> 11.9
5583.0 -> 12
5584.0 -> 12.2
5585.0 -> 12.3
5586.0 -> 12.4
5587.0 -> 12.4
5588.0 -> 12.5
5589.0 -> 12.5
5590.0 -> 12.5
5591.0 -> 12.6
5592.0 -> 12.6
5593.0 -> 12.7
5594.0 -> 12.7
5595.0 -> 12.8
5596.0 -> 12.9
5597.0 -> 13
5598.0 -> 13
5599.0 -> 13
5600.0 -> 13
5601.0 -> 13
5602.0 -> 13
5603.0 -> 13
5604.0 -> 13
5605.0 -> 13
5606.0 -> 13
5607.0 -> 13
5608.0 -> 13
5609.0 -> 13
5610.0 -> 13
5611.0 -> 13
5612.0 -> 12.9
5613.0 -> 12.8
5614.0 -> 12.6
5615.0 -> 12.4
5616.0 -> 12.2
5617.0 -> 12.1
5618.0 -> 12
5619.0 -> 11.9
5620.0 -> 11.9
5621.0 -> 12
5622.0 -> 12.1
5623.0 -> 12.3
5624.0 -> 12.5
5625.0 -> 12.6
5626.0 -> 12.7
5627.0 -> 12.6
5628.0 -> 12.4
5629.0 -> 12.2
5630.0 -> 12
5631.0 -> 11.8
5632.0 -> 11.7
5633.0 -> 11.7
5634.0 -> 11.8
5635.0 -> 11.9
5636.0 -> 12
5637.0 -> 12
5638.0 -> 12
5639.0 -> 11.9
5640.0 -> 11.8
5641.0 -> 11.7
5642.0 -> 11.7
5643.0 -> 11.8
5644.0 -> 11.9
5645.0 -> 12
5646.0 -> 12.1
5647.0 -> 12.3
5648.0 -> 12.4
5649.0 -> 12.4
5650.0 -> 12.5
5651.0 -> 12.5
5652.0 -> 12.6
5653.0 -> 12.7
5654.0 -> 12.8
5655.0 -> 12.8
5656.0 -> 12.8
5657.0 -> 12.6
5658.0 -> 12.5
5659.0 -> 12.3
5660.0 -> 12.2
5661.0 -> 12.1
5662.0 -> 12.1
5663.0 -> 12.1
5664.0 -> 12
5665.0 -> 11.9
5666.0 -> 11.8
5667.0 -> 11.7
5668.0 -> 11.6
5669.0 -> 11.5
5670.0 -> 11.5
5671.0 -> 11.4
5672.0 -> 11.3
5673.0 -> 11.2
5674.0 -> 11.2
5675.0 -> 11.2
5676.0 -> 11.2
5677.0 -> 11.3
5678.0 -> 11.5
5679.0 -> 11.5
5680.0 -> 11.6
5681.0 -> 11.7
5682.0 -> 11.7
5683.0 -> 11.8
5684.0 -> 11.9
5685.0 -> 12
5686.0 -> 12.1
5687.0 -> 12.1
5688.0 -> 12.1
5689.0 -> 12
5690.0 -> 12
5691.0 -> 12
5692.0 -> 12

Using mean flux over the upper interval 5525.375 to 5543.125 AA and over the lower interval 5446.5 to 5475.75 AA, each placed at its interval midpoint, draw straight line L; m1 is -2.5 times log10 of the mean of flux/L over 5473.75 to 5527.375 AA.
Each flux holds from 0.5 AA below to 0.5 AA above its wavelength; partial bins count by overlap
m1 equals 0.07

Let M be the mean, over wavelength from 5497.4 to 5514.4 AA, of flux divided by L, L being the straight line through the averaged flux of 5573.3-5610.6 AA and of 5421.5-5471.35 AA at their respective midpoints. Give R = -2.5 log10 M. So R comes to 0.15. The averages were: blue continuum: 12.5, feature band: 11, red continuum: 12.7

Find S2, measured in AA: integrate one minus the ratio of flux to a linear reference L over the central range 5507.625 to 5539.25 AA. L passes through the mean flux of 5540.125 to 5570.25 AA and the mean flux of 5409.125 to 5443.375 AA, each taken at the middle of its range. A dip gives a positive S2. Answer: 2.4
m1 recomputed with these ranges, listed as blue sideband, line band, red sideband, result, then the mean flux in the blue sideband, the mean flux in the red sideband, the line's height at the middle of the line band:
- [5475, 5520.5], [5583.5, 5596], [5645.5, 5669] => -0.05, 11.6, 12.3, 12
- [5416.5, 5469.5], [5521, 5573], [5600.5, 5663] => 0.02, 12.4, 12.4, 12.4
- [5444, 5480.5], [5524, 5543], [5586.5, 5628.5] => 0.06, 12.6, 12.6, 12.6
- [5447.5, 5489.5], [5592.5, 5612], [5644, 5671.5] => -0.06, 12.6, 12.2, 12.3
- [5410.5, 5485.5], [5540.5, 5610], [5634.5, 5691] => -0.04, 12.5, 12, 12.2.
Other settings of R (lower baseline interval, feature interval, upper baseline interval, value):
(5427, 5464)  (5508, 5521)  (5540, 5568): 0.111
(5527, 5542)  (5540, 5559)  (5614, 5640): -0.057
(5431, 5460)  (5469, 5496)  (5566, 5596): 0.014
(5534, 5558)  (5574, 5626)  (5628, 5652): -0.026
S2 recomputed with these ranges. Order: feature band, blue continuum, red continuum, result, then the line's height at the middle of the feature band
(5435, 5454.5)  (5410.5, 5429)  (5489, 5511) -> -1.14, 11.8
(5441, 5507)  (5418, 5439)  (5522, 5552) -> 0.62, 12.3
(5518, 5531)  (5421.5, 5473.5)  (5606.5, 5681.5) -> 1.13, 12.3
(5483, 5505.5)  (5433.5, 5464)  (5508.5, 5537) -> 0.69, 11.8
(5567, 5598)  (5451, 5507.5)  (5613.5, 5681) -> -1.09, 12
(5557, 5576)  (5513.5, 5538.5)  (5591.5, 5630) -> -0.09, 12.1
